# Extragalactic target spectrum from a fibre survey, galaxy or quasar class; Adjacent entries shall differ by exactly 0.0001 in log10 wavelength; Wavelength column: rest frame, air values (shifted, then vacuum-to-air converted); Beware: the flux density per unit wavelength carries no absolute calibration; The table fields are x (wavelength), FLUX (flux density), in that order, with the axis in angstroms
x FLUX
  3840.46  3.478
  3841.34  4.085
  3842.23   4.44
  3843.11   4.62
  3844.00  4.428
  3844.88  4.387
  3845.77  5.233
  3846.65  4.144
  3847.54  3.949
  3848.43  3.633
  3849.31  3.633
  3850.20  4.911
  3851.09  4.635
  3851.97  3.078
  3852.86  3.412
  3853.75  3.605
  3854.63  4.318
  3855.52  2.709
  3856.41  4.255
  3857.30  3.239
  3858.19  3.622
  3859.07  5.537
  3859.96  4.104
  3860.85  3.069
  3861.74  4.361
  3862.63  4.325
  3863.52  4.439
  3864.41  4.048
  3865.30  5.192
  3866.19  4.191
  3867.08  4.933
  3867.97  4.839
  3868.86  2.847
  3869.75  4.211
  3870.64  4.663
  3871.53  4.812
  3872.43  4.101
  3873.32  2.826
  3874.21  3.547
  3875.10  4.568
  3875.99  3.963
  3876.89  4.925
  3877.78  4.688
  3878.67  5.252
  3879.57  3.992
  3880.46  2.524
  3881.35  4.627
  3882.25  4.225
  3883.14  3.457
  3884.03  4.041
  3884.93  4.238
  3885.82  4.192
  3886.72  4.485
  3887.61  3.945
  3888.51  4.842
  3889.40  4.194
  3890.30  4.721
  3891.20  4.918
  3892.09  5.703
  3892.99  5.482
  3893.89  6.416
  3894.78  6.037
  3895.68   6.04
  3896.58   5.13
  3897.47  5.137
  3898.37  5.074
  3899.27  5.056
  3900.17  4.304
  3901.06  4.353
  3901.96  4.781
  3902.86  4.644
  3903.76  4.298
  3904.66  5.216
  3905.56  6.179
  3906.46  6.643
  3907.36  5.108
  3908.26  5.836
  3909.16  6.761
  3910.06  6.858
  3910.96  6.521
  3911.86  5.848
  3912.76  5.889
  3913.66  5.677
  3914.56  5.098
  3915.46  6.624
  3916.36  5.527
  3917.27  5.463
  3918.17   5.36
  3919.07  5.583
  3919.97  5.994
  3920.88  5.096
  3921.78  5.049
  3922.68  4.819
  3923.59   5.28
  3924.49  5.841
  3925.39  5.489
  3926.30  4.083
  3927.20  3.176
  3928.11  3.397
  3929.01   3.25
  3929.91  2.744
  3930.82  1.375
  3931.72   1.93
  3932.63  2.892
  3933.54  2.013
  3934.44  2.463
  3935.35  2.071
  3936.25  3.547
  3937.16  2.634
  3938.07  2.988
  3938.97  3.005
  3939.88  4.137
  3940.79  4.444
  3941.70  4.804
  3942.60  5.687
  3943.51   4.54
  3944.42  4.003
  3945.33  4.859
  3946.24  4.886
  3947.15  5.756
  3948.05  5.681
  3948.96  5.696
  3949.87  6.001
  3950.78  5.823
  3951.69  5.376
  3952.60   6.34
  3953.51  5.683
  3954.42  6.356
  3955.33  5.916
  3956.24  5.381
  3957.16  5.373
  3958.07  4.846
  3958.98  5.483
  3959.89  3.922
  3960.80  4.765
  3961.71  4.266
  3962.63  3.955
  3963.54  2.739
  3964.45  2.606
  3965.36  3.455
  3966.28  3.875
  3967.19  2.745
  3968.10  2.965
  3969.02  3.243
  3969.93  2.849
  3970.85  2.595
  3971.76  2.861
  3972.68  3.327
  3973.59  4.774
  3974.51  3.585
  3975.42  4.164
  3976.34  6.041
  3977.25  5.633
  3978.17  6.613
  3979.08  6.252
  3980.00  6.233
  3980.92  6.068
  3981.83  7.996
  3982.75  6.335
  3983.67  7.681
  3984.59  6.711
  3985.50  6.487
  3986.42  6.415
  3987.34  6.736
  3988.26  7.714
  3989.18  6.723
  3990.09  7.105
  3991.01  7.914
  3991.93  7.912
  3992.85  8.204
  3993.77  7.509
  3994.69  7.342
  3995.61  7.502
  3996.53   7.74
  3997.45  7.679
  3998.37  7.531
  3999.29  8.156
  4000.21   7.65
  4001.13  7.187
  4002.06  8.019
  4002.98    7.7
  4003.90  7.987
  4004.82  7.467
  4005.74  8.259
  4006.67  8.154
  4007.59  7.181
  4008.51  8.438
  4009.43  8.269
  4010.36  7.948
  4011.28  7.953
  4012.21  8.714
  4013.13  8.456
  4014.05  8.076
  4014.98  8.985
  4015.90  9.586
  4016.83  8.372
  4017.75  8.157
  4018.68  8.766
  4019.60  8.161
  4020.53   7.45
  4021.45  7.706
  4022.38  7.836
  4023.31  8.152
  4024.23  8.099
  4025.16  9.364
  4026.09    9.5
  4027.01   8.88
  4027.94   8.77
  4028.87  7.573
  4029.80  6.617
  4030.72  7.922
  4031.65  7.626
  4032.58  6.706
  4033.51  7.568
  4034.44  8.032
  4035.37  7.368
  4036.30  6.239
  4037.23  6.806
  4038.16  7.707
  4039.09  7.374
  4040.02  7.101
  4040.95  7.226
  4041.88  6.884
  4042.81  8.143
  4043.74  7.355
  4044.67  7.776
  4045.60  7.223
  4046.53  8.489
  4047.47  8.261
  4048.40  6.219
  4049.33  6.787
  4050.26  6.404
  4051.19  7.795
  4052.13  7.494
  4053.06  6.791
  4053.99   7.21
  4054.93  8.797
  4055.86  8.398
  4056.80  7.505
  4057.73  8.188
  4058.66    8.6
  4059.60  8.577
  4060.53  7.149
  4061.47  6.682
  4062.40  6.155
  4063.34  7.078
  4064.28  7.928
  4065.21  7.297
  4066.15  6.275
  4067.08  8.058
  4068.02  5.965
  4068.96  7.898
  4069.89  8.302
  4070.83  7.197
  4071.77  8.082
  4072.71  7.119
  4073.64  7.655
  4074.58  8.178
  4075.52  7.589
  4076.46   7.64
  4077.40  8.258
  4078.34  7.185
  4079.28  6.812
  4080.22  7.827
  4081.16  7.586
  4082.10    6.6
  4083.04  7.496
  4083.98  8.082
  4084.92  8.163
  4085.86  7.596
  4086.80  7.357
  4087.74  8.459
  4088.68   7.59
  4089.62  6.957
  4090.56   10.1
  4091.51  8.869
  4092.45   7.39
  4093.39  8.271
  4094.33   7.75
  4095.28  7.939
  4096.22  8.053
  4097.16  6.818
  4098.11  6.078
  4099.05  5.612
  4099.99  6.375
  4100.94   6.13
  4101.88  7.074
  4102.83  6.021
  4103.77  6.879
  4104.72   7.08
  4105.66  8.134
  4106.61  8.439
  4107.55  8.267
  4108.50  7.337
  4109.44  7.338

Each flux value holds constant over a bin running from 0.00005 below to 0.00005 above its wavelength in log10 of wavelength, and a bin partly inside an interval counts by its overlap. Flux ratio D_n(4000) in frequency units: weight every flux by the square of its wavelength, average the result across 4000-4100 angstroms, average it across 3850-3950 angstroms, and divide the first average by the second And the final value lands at 1.83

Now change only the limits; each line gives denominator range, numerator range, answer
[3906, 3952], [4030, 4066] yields 1.68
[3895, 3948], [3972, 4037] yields 1.66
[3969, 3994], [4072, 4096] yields 1.37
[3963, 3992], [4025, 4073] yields 1.49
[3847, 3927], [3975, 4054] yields 1.70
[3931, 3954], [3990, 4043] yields 1.92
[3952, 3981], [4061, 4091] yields 1.76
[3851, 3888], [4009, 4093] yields 2.07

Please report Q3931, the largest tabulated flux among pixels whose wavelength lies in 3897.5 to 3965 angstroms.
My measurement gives 6.858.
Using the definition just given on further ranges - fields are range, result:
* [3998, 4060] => 9.586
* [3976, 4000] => 8.204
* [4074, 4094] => 10.1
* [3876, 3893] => 5.703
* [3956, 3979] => 6.613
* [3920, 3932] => 5.841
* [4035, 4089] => 8.797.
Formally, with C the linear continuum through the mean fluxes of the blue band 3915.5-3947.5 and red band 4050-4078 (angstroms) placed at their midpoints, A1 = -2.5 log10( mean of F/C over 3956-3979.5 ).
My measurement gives 0.22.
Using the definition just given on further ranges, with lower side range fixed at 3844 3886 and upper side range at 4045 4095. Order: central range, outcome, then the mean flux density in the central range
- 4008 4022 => -0.241 mag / 8.33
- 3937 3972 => 0.255 mag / 4.45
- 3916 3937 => 0.273 mag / 3.99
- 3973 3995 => -0.069 mag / 6.57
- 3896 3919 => -0.137 mag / 5.5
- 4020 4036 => -0.152 mag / 7.93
